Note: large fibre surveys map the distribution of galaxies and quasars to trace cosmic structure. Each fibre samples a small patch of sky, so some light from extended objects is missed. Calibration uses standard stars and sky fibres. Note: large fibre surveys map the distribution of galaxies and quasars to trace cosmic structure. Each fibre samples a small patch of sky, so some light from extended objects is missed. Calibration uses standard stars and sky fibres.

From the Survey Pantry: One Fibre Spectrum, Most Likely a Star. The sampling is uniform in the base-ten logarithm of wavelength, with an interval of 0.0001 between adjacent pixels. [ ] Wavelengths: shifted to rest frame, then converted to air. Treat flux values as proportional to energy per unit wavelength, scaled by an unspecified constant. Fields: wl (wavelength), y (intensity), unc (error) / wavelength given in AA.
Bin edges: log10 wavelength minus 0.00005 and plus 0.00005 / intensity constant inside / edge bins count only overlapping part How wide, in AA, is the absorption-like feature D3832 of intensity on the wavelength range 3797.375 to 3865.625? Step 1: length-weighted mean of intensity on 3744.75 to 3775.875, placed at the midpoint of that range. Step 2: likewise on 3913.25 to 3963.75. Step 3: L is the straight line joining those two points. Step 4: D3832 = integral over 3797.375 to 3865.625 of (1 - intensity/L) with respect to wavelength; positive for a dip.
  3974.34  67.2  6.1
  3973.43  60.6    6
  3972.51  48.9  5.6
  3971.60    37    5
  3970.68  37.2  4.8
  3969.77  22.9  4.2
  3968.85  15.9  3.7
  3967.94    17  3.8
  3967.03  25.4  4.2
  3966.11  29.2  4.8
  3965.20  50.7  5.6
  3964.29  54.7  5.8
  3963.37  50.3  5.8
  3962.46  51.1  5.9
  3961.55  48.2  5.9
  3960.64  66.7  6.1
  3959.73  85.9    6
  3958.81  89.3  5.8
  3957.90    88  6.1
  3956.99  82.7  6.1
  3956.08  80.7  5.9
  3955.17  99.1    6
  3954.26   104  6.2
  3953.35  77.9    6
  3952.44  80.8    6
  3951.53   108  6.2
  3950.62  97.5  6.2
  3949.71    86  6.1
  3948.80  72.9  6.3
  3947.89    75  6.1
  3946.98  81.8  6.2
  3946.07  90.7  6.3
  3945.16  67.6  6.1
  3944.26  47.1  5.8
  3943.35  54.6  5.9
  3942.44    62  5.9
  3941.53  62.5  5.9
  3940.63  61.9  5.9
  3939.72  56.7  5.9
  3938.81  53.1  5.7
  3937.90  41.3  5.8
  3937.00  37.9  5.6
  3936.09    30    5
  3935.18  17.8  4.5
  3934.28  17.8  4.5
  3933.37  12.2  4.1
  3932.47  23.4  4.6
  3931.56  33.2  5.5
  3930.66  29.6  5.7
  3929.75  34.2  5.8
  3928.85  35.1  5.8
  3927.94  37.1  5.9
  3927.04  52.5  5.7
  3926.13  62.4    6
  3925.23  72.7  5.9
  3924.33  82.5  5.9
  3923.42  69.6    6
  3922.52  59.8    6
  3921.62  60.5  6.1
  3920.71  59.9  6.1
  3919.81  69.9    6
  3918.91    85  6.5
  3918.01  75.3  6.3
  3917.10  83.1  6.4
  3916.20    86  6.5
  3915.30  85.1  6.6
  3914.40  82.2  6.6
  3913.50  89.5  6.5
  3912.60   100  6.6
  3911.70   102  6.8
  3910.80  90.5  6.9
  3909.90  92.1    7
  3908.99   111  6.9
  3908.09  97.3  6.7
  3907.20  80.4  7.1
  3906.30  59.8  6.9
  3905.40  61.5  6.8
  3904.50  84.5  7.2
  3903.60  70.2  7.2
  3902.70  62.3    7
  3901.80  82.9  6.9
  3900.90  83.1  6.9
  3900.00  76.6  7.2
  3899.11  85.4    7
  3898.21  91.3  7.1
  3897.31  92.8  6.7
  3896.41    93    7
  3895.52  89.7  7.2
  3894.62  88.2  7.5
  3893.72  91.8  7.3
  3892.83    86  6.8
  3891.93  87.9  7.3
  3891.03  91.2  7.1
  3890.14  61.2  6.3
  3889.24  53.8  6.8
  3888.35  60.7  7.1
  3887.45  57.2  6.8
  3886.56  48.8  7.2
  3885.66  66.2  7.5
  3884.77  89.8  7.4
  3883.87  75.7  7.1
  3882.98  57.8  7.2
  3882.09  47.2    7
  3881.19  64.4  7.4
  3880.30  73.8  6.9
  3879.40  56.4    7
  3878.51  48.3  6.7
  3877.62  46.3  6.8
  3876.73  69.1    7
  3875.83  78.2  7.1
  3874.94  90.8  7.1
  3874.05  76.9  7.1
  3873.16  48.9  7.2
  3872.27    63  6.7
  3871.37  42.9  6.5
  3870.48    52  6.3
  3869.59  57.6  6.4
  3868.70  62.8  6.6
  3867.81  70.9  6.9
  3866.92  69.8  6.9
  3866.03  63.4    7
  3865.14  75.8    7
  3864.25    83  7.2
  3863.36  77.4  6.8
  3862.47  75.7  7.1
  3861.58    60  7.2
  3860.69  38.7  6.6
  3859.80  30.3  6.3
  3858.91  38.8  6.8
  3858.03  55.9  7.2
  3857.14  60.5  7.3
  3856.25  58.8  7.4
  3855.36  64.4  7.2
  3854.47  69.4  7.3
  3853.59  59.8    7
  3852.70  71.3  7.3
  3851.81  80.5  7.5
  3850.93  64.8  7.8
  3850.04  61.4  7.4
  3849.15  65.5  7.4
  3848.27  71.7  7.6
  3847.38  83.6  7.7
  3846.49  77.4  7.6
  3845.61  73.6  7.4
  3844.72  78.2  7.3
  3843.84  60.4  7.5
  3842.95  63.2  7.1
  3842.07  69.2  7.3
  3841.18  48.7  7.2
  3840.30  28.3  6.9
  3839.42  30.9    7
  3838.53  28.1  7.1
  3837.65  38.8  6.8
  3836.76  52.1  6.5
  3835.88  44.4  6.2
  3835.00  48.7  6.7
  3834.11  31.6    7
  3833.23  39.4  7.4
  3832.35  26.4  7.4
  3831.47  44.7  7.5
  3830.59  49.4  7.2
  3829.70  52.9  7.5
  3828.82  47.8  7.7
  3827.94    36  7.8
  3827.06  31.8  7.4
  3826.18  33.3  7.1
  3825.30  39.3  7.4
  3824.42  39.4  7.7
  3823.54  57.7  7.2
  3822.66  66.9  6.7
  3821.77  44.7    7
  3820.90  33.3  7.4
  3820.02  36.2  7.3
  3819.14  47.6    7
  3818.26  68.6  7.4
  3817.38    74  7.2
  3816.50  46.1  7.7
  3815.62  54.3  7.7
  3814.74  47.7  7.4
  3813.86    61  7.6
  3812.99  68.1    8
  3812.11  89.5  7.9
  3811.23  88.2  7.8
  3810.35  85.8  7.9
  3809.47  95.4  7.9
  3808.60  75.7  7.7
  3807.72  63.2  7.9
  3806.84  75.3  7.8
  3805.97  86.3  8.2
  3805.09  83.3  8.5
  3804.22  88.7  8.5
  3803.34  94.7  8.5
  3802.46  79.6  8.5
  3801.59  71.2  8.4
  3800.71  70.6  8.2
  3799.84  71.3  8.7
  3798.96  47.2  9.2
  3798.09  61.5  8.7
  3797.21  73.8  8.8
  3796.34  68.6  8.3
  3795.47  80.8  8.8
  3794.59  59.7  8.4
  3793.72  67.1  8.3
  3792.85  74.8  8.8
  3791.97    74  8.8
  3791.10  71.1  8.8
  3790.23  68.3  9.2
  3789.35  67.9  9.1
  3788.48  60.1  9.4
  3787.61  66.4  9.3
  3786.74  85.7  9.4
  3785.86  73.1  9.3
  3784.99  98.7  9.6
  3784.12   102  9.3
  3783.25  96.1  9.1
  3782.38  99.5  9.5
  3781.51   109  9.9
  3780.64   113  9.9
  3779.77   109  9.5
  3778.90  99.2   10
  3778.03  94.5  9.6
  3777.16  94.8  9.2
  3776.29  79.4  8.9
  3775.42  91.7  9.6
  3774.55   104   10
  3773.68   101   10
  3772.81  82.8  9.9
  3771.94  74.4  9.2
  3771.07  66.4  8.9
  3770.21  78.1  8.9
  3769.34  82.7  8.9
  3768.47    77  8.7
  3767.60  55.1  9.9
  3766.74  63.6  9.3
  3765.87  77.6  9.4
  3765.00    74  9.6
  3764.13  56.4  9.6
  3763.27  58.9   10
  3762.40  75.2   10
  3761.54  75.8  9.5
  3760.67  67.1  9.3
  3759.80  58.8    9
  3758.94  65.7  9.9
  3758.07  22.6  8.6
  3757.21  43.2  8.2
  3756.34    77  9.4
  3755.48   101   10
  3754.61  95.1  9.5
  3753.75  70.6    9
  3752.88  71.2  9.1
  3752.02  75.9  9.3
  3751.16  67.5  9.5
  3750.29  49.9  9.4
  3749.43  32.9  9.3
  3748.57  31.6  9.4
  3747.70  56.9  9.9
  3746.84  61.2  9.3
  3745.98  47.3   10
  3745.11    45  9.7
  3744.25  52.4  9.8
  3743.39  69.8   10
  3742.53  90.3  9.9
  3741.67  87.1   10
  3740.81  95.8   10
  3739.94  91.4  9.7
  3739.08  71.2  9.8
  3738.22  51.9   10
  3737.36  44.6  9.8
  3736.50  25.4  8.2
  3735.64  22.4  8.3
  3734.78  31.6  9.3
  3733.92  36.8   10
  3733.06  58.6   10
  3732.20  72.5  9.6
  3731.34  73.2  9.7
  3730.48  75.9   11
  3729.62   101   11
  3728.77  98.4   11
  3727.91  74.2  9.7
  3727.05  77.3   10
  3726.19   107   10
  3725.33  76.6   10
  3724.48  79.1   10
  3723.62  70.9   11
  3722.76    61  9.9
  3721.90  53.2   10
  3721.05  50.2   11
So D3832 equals 6.9 AA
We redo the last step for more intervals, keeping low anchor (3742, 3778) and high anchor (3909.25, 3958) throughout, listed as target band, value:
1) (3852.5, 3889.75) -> 3.0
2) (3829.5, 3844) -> 5.1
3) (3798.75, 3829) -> 2.4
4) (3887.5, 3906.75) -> -3.2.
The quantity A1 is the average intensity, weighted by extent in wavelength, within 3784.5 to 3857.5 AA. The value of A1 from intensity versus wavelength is 62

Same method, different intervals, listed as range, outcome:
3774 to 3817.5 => 79.3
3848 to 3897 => 66.4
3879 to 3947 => 67.3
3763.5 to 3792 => 83.2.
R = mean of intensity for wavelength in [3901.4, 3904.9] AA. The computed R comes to 74.6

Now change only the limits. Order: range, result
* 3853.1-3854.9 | 64.9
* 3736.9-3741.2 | 70.3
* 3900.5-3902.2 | 82.9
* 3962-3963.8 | 50.8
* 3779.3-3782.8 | 108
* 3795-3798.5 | 71.1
